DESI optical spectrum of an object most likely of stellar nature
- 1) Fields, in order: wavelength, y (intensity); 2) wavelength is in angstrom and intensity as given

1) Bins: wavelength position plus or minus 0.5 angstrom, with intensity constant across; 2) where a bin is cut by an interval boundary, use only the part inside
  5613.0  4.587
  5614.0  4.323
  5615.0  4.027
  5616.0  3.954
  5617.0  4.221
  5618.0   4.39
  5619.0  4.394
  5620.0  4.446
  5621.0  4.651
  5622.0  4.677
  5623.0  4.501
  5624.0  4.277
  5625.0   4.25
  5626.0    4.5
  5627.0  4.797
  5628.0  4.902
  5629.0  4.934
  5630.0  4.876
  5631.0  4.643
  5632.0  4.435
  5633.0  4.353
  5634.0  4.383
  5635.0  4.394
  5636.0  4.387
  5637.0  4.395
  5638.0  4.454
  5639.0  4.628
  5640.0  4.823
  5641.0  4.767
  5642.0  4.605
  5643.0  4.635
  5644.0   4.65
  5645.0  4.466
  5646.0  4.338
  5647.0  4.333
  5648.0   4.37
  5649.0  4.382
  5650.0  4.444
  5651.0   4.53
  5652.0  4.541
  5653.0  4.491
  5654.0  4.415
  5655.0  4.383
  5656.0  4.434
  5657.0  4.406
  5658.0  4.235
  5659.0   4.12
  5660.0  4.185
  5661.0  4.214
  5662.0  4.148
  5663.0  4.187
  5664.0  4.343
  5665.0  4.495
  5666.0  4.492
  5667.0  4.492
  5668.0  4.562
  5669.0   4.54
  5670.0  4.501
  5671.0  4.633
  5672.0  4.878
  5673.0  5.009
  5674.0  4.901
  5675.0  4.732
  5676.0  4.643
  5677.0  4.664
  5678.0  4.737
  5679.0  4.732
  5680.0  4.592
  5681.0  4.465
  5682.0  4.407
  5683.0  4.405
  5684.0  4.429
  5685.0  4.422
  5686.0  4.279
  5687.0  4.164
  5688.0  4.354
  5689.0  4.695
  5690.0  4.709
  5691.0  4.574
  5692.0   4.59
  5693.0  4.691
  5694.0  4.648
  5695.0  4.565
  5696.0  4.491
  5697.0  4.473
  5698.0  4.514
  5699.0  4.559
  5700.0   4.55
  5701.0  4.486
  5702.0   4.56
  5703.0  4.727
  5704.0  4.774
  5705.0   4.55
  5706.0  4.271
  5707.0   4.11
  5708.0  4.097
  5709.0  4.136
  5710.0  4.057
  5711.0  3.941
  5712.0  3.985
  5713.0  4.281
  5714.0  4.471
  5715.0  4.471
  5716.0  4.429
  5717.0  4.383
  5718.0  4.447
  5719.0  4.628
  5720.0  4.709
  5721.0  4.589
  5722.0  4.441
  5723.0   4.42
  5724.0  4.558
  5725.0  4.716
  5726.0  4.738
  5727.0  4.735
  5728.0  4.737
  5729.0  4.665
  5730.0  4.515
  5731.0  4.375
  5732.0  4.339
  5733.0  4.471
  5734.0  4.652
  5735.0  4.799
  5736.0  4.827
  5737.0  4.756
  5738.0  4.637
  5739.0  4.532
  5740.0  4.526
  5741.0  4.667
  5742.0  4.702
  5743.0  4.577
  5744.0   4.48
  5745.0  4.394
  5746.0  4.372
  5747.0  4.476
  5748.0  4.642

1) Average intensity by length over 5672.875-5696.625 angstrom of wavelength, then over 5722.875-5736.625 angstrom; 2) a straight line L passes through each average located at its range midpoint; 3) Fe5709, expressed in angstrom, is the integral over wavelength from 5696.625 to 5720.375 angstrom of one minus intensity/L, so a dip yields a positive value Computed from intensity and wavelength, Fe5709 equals 1.0 angstrom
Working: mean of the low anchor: 4.57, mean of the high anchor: 4.62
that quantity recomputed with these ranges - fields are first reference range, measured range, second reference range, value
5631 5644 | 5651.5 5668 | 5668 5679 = 1.0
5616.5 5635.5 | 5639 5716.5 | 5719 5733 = 1.4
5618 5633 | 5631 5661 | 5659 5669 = 0.0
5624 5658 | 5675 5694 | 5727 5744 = 0.1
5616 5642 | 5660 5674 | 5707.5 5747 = 0.0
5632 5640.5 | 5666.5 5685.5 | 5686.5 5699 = -0.4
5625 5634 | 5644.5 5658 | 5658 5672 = 0.2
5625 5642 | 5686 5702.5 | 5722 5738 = 0.3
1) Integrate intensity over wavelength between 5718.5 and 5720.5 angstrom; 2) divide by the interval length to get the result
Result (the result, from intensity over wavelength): 4.67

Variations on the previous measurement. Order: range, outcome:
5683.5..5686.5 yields 4.38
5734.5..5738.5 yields 4.75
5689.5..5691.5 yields 4.64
